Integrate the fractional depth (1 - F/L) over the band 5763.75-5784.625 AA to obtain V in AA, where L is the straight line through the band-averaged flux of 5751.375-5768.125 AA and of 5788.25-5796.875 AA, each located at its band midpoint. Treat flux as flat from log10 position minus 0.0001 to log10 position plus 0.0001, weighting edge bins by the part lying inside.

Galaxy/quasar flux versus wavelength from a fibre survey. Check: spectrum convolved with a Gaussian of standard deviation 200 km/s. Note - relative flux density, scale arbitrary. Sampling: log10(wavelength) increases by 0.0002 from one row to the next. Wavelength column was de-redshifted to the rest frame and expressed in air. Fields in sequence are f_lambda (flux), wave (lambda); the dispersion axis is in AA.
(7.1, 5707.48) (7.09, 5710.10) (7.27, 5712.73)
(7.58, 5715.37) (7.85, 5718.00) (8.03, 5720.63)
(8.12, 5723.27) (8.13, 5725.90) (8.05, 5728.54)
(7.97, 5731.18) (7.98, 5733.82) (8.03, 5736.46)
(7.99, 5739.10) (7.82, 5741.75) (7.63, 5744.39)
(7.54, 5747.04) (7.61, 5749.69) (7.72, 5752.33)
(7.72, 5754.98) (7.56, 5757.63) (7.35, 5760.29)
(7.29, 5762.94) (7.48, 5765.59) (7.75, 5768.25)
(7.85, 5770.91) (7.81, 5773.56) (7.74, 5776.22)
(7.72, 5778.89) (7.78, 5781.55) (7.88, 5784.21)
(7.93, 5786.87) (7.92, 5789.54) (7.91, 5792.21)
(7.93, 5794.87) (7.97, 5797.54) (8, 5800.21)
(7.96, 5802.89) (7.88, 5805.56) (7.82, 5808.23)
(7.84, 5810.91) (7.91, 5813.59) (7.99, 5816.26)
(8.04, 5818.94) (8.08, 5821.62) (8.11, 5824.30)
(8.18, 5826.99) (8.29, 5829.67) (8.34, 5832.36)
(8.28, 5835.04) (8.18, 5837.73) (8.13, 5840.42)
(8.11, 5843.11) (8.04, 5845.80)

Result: -0.08 AA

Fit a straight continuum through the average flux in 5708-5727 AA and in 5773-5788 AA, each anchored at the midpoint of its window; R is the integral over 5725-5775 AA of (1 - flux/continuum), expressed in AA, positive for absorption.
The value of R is 0.0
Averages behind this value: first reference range 7.7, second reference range 7.81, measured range 7.75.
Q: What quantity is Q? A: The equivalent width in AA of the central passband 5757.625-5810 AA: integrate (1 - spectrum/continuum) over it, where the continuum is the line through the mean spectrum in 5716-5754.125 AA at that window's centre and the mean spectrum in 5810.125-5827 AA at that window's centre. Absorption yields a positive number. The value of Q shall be 1.2 AA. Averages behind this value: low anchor 7.88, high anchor 8.01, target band 7.78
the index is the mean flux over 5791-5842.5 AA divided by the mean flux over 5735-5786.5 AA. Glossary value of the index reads 1.04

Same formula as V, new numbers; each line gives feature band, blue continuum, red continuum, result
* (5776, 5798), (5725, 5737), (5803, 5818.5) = 0.2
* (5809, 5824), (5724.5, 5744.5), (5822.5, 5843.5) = 0.3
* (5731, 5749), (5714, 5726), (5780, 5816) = 0.2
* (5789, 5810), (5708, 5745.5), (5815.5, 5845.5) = 0.3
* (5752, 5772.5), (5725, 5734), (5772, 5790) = 0.8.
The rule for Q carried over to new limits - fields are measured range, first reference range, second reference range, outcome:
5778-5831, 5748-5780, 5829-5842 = 0.1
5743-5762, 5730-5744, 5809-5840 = 0.9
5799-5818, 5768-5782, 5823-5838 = 0.3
